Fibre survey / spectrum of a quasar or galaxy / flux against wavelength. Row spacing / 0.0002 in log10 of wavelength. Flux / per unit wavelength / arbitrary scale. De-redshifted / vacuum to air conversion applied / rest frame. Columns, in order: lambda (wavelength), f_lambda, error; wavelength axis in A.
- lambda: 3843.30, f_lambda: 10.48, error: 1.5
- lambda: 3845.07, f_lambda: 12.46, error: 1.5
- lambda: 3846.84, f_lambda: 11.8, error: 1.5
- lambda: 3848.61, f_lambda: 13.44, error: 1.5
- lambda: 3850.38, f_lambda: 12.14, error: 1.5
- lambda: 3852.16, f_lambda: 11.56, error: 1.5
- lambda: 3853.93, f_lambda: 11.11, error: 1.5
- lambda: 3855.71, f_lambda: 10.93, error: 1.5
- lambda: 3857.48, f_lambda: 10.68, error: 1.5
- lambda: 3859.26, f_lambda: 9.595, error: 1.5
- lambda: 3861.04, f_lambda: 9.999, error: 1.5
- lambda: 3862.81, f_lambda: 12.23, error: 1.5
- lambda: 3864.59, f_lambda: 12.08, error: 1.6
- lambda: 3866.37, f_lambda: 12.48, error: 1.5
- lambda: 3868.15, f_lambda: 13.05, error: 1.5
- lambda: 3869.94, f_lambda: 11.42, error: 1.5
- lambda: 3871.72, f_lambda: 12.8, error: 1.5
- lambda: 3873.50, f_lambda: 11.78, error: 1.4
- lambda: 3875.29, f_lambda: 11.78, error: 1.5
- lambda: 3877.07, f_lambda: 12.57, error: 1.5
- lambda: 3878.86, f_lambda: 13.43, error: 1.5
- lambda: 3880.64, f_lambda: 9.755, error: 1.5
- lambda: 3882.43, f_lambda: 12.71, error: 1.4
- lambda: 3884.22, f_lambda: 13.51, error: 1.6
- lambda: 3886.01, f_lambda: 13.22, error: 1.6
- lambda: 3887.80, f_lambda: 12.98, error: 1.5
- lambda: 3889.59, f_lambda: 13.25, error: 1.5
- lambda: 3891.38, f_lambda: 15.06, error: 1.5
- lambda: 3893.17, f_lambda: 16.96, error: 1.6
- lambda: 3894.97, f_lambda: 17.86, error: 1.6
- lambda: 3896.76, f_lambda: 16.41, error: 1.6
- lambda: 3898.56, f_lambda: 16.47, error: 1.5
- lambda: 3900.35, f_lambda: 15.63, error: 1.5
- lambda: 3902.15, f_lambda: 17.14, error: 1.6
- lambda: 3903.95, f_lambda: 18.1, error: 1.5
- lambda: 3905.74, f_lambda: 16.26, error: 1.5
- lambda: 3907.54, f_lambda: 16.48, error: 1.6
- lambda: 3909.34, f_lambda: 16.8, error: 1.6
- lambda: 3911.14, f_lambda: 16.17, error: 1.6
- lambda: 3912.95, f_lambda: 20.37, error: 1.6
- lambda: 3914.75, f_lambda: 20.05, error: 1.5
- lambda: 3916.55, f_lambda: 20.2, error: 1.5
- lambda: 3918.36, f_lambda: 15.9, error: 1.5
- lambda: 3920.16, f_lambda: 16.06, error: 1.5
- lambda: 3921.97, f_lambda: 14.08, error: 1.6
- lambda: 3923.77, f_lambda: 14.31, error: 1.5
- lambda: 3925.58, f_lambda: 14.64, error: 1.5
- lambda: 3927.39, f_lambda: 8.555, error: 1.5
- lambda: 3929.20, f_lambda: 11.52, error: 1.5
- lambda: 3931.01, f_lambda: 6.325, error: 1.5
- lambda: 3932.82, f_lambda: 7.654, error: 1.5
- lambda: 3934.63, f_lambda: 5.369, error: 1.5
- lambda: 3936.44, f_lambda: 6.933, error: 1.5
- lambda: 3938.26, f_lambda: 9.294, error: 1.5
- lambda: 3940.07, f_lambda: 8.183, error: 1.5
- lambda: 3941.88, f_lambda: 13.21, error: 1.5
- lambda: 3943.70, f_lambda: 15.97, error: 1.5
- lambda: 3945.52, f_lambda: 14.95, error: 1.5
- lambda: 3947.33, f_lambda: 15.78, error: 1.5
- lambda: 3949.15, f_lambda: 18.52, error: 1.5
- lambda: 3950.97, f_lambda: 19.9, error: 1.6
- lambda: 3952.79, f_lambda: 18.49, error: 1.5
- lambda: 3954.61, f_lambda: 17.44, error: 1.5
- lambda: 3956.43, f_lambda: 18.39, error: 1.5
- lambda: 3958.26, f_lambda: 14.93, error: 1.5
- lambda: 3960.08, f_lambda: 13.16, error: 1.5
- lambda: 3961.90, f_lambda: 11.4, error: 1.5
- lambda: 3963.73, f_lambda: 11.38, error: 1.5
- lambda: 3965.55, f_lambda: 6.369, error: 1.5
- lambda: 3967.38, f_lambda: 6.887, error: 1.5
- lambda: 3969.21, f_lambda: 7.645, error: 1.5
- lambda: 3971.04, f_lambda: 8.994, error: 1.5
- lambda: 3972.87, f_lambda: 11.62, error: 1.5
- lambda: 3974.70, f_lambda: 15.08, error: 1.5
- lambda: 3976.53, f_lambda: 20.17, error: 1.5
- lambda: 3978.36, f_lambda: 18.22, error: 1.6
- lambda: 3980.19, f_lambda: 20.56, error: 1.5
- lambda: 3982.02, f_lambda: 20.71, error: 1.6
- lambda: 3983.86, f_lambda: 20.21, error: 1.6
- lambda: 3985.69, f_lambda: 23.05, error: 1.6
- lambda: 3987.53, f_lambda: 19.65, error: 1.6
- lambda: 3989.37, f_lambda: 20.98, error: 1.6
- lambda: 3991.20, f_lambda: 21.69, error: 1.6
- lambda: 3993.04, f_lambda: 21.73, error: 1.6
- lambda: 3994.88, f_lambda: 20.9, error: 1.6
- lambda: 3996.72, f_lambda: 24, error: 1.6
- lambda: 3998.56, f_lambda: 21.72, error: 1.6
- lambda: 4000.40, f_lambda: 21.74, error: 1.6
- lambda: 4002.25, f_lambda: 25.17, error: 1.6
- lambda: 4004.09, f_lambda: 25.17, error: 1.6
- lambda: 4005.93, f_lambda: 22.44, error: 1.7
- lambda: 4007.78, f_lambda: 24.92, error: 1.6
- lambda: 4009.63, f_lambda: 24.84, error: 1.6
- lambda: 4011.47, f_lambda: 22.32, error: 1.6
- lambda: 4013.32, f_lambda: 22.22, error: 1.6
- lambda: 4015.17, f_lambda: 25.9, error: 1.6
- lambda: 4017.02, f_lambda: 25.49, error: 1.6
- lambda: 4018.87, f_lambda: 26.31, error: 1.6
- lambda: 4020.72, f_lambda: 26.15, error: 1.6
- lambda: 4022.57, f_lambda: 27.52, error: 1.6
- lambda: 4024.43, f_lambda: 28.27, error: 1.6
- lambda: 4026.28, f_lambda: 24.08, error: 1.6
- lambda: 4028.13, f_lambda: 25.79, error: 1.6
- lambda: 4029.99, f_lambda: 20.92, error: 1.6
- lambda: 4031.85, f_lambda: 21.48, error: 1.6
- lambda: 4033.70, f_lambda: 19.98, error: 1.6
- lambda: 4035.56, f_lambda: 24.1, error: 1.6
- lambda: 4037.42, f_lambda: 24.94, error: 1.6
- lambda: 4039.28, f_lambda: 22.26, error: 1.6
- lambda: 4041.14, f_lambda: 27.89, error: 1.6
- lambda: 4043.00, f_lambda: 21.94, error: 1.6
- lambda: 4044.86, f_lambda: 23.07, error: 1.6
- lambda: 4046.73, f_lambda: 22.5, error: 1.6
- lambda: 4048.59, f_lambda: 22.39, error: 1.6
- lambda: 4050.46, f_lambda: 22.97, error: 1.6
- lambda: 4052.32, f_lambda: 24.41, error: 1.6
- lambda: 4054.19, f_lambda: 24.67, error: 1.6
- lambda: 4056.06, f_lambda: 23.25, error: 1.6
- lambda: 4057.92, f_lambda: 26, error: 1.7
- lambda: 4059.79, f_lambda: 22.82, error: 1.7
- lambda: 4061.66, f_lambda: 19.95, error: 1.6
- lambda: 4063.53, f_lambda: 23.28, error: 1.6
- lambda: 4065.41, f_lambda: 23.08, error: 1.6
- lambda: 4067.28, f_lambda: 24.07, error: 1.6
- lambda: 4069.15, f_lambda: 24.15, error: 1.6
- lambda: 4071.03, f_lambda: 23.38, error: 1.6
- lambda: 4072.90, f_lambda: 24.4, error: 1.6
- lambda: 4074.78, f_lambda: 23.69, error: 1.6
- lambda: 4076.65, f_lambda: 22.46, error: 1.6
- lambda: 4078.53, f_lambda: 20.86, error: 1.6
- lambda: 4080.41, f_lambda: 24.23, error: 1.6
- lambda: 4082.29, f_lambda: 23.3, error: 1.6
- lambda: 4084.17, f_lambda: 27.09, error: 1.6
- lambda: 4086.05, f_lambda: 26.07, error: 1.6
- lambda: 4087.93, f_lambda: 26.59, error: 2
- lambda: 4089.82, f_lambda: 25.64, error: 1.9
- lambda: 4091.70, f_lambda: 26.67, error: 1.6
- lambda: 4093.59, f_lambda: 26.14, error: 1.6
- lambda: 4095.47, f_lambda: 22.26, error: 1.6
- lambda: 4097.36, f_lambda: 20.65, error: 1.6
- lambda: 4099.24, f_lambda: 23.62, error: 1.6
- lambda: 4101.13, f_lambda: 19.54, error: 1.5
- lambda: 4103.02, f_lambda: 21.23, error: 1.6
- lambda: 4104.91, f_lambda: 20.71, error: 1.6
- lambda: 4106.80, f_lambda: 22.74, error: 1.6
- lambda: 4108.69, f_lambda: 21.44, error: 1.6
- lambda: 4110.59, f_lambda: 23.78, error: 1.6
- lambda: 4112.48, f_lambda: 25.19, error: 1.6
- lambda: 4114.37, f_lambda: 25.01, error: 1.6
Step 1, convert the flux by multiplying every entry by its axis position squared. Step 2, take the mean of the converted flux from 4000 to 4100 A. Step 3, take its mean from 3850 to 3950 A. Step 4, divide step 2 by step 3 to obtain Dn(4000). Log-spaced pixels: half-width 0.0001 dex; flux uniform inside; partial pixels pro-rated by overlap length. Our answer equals 1.92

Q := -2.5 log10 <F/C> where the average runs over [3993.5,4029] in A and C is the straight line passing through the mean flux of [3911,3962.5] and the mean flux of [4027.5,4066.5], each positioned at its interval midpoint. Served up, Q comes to -0.20 mag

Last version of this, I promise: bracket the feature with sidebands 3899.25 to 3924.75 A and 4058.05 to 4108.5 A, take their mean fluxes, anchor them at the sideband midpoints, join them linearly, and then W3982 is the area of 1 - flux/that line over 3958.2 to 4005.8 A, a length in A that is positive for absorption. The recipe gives 5.2 A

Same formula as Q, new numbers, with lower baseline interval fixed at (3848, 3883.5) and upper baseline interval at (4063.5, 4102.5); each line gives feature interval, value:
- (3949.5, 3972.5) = 0.286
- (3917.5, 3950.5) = 0.267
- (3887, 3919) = -0.209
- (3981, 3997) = -0.147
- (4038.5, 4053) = -0.079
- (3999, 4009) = -0.218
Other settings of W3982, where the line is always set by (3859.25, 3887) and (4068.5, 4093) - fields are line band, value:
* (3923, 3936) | 4.9 A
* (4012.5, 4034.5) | -3.6 A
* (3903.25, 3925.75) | -3.7 A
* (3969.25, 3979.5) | 2.2 A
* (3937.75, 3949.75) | 1.9 A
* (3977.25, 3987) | -1.0 A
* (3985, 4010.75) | -4.1 A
